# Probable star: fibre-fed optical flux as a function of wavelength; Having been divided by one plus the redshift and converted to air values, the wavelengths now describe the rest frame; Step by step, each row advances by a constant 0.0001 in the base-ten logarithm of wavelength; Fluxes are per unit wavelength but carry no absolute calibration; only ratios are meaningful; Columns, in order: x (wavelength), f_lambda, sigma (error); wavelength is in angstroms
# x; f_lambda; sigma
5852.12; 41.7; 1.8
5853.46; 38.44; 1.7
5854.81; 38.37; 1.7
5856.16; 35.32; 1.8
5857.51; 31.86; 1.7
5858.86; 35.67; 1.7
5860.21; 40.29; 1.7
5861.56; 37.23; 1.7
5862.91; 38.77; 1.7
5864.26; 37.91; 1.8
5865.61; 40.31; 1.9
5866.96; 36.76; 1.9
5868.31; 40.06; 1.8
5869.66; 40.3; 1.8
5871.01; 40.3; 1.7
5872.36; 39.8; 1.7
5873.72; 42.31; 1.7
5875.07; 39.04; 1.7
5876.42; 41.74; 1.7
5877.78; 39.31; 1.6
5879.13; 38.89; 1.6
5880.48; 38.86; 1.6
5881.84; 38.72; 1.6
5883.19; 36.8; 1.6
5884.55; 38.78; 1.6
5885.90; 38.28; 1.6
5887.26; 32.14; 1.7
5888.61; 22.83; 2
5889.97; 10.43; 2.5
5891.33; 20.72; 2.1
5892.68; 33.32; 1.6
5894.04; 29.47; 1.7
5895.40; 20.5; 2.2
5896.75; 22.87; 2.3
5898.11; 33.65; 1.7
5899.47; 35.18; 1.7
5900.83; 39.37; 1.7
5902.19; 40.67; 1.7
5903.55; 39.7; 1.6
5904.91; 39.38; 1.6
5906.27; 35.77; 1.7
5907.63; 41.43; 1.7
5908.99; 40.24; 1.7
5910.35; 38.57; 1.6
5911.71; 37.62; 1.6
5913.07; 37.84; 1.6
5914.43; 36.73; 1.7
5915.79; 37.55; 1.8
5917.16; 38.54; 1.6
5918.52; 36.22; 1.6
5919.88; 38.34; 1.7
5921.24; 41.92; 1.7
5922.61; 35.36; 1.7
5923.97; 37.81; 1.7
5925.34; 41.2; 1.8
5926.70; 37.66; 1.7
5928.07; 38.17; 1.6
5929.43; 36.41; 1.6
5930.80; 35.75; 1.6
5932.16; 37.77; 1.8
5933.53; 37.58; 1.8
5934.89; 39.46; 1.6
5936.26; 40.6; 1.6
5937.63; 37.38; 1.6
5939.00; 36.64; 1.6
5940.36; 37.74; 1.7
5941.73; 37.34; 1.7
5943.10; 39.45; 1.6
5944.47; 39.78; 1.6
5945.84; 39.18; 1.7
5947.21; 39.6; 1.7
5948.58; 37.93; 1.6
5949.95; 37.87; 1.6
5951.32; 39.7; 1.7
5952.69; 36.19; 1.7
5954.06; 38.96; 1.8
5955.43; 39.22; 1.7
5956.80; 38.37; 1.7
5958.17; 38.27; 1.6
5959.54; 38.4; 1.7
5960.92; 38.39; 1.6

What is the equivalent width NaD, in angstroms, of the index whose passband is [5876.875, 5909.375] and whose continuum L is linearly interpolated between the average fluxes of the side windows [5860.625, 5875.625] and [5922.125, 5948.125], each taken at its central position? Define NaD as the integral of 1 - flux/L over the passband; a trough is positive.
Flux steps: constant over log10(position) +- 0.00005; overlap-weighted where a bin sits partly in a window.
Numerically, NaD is 4.4 angstroms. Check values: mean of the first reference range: 39.4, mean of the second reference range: 38.2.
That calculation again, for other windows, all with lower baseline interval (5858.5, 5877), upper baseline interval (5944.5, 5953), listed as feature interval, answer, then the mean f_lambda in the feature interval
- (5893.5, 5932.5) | 2.3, 36.6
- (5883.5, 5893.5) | 2.7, 28.4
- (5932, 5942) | 0.2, 38.1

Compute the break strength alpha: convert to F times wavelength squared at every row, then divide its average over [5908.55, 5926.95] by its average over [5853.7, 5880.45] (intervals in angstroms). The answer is 1.0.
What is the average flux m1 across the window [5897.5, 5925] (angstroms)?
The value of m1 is 38.1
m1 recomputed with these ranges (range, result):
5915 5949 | 38.2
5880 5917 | 34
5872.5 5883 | 39.7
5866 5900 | 34.1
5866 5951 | 36.7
